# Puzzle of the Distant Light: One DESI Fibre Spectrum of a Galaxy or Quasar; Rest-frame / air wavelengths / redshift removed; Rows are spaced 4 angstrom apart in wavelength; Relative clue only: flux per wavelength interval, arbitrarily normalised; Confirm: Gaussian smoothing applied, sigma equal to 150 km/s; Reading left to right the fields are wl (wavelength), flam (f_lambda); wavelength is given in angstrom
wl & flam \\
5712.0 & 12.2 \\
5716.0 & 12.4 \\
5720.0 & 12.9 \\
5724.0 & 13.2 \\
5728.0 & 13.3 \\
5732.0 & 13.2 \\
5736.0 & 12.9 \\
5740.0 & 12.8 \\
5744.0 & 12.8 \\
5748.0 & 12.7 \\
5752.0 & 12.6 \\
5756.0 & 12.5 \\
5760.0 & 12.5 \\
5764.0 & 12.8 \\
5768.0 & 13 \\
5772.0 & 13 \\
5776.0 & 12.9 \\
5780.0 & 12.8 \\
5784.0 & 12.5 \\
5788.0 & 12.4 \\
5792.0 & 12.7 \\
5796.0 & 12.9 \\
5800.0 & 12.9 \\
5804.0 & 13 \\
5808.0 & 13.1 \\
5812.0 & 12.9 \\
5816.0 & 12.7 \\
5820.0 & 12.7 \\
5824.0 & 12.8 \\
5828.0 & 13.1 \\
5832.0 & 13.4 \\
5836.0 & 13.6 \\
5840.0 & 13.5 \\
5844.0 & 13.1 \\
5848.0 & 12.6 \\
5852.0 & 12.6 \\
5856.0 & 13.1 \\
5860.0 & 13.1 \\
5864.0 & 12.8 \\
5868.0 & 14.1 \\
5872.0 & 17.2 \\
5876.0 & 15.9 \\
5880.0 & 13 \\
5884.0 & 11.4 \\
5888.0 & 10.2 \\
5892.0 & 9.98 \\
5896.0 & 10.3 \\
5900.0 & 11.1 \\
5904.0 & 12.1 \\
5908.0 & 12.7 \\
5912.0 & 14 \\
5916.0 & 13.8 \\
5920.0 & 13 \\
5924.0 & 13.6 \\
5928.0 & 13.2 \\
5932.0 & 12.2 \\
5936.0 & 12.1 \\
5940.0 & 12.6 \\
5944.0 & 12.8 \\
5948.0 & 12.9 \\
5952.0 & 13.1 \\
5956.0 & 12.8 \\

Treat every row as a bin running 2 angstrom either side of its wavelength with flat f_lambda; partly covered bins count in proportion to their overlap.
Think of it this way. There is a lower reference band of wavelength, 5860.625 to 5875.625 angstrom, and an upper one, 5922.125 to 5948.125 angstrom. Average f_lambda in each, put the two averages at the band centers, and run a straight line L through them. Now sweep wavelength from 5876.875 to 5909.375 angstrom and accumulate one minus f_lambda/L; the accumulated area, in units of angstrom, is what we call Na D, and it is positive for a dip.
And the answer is 5.8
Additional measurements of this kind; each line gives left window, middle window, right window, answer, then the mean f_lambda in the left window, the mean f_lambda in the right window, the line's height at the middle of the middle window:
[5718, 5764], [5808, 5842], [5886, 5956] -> -1.3 angstrom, 12.9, 12.3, 12.6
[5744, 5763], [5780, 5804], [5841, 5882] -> 0.6 angstrom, 12.6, 13.7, 13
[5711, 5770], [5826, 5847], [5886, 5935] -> -1.4 angstrom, 12.8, 12.2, 12.4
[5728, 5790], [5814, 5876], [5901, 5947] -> -3.0 angstrom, 12.8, 12.9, 12.8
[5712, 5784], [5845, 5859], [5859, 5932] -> 0.0 angstrom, 12.8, 12.8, 12.8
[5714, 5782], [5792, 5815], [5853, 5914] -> -0.2 angstrom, 12.8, 12.7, 12.8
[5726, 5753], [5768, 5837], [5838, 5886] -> 1.7 angstrom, 12.9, 13.5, 13.2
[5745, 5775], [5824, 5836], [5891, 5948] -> -0.6 angstrom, 12.7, 12.5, 12.6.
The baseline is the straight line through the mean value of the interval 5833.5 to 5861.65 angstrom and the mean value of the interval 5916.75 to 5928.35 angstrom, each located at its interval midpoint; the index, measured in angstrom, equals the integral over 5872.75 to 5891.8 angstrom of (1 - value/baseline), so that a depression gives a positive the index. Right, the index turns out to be 0.8 angstrom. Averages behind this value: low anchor 13.1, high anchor 13.3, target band 12.7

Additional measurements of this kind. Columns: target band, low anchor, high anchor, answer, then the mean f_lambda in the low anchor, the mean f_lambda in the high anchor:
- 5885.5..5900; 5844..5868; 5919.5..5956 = 2.9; 13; 12.8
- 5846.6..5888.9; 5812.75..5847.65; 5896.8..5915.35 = -2.0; 13.1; 12.4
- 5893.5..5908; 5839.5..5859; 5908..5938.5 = 1.9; 12.9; 13.1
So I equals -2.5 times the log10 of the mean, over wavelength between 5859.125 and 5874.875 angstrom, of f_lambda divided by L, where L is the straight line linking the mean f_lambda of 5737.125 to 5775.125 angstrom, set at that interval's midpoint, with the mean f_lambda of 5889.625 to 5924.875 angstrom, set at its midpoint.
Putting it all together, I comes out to -0.17 mag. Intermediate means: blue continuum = 12.8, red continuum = 12.2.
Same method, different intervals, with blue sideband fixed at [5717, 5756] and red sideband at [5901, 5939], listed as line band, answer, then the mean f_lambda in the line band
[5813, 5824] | 0.014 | 12.7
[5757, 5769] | 0.015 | 12.7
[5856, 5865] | -0.008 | 13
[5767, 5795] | 0.012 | 12.8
